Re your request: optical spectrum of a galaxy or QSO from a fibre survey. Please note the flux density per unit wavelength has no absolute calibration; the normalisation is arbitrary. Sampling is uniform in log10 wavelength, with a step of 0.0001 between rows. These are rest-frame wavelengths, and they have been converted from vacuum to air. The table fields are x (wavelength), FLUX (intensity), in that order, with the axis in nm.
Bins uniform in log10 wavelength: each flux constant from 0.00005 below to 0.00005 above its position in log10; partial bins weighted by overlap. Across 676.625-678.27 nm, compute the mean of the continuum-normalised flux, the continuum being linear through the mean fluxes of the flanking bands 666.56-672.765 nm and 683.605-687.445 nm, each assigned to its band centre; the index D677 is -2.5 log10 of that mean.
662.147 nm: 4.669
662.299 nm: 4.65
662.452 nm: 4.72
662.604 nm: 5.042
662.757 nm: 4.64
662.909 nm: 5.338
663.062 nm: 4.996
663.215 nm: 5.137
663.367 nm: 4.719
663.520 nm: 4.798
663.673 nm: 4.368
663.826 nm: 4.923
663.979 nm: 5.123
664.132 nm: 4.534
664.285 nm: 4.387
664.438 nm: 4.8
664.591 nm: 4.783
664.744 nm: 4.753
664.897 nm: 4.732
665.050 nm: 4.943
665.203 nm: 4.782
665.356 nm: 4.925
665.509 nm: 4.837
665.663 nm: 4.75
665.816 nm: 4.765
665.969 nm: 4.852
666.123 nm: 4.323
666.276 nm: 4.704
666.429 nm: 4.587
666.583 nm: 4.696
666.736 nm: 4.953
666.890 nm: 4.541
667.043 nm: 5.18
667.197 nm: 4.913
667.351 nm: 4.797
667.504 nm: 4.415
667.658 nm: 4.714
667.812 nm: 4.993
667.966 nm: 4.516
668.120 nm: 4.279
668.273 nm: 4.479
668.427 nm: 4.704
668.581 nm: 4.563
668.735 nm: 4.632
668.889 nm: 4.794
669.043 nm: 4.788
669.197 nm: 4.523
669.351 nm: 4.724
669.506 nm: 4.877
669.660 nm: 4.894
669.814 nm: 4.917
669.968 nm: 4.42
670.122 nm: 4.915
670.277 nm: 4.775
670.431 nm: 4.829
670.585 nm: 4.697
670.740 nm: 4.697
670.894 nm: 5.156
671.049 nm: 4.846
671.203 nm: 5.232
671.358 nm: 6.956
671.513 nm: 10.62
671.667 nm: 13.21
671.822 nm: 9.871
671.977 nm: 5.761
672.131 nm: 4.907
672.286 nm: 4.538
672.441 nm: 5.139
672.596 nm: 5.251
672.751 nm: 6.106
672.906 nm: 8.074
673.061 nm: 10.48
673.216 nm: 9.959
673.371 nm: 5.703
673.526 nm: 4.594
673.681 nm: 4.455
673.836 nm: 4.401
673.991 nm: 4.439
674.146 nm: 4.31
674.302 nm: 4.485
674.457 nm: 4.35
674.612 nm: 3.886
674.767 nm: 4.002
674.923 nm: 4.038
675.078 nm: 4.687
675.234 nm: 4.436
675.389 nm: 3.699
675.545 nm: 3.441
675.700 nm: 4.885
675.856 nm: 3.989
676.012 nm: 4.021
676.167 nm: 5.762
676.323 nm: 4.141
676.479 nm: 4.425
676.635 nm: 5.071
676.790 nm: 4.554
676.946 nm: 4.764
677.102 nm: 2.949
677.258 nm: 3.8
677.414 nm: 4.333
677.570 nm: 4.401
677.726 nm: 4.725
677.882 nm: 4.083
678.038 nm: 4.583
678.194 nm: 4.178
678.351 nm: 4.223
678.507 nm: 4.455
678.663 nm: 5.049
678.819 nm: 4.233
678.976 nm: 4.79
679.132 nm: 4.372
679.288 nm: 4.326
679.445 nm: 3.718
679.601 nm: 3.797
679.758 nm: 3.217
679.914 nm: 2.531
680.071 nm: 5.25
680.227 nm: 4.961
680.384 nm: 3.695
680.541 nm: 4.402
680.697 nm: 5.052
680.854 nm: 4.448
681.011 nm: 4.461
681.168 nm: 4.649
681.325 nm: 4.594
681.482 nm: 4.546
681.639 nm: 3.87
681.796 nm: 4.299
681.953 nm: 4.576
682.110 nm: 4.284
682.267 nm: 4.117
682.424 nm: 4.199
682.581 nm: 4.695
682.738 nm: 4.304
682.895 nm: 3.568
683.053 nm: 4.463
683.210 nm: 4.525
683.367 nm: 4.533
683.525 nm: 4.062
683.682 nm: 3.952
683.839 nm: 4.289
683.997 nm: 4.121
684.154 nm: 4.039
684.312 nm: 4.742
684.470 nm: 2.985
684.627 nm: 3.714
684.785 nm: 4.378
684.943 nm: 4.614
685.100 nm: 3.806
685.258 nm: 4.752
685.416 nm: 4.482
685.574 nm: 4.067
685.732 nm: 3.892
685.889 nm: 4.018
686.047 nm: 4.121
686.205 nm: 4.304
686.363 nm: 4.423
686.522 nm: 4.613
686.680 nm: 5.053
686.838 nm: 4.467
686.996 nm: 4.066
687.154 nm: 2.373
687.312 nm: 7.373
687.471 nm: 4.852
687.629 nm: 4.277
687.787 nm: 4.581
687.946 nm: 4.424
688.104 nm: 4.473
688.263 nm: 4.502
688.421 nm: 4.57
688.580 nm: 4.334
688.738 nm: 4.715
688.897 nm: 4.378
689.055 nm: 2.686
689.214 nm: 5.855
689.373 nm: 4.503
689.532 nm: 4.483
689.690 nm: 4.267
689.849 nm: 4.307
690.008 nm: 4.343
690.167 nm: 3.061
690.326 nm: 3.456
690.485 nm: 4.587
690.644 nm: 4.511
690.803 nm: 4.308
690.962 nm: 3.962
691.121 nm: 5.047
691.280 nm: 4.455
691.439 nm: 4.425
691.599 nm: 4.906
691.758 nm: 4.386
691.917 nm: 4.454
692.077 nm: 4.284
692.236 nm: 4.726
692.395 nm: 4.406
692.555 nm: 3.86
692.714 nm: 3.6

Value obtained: 0.131 mag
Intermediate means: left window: 5.36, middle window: 4.28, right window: 4.28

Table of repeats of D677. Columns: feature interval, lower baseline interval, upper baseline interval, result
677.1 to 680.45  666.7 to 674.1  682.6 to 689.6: 0.17 mag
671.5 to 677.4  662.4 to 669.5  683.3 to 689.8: -0.17 mag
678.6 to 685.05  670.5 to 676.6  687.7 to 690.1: 0.17 mag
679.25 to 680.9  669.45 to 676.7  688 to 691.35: 0.21 mag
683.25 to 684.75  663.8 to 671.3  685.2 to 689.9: 0.11 mag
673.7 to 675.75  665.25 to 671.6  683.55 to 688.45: 0.12 mag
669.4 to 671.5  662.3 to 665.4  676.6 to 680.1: -0.14 mag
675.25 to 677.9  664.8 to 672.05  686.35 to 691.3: 0.14 mag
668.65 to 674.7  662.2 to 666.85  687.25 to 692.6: -0.22 mag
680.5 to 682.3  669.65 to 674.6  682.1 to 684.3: 0.02 mag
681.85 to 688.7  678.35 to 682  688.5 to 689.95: 0.01 mag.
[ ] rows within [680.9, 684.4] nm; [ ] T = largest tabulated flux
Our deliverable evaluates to 4.742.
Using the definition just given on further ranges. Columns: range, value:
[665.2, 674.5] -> 13.21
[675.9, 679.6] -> 5.762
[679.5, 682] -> 5.25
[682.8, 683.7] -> 4.533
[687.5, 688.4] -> 4.581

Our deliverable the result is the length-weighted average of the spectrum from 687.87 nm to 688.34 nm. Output 4.47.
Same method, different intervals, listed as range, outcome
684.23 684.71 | 3.81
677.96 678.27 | 4.38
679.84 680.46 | 4.12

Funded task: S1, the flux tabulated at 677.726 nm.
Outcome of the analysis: 4.725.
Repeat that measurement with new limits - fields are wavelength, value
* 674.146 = 4.31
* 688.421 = 4.57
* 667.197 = 4.913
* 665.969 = 4.852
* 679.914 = 2.531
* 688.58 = 4.334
